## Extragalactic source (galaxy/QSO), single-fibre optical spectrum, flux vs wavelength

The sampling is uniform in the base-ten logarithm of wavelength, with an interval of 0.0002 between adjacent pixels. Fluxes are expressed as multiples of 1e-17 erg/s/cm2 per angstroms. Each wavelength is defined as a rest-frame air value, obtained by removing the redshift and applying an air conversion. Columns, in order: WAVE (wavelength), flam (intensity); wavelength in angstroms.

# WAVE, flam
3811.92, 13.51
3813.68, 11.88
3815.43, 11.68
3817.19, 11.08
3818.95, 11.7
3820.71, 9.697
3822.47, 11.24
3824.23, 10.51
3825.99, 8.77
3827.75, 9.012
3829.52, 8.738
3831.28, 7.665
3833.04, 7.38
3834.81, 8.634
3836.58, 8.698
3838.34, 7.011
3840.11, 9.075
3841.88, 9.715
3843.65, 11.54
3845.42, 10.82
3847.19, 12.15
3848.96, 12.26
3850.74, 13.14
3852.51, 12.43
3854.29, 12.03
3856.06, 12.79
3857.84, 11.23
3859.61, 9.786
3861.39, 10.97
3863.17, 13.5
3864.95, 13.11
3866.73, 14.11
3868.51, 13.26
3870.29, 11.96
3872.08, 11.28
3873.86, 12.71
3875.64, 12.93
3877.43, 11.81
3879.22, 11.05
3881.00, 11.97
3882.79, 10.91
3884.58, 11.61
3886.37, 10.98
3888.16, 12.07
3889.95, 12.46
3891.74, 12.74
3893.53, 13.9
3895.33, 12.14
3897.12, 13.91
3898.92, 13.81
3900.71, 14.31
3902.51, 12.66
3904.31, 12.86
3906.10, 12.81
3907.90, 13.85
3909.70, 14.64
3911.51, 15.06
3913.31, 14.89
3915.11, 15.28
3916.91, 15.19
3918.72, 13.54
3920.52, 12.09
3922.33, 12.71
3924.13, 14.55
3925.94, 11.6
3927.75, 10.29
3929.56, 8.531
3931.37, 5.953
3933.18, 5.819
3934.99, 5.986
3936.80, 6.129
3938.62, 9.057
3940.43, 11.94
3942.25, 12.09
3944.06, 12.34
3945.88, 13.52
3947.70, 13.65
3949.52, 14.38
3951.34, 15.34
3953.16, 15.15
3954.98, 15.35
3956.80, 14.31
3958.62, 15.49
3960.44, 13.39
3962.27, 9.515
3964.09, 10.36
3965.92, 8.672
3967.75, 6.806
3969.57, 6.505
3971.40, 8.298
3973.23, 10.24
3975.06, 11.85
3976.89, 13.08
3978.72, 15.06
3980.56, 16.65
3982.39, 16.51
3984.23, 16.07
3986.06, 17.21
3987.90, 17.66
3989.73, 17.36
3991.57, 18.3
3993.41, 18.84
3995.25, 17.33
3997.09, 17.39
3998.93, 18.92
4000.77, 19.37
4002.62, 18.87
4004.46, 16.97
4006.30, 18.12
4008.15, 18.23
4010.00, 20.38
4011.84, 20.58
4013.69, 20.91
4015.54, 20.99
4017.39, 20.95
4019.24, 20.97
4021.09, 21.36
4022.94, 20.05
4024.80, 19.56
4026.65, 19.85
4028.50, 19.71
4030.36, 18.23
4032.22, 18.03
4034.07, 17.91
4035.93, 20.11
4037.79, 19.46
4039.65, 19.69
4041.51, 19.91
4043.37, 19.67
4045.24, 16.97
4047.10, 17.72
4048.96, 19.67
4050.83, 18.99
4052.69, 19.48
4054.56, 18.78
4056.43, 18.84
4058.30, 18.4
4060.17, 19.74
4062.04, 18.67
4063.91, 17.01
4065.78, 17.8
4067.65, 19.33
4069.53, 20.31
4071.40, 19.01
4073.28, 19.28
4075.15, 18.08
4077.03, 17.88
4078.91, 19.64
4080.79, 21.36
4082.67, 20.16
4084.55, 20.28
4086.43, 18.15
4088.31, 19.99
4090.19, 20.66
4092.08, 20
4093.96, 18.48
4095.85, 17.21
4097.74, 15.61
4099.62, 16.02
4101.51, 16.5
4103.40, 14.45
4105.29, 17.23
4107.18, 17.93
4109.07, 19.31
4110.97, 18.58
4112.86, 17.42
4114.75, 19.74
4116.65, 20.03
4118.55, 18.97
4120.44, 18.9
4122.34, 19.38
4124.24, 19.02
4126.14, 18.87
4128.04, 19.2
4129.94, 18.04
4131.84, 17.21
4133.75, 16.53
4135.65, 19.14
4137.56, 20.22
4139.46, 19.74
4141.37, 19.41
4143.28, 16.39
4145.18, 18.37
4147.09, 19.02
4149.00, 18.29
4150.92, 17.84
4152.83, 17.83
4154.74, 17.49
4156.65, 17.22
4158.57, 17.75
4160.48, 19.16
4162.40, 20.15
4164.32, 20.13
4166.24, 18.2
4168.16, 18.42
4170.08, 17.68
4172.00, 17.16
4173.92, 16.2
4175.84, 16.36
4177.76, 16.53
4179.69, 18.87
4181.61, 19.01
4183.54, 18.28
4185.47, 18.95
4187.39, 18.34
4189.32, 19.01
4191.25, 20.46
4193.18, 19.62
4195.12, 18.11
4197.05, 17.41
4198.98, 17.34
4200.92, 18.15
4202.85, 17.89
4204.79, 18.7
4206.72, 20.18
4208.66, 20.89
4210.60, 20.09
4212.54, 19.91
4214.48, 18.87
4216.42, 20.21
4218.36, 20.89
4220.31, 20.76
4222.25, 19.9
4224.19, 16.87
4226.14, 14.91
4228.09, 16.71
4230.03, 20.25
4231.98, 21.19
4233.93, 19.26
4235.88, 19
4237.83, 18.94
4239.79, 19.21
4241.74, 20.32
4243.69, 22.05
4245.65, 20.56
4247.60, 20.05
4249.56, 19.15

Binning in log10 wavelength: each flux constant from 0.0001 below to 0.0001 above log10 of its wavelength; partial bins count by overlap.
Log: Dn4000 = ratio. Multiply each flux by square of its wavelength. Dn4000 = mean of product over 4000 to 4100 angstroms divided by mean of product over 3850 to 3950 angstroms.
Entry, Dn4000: 1.70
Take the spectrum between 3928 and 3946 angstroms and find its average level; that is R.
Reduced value 8.99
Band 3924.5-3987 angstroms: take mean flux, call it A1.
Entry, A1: 11.7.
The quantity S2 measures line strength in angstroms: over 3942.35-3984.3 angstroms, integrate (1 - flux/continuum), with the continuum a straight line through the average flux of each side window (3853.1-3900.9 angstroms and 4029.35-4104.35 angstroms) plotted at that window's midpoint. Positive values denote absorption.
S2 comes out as 7.05 angstroms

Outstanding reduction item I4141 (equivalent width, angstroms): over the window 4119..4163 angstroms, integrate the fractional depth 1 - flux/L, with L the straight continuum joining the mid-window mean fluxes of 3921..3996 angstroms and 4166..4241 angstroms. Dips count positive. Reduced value -3.5 angstroms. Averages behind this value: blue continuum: 12.5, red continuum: 18.7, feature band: 18.5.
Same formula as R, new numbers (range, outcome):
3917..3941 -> 10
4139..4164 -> 18.4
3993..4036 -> 19.3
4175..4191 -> 18.3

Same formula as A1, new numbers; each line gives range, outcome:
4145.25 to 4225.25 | 18.6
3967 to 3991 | 13.5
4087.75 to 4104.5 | 17.6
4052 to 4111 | 18.6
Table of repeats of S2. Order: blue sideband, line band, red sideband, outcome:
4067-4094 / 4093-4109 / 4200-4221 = 2.24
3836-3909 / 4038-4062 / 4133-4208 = -4.84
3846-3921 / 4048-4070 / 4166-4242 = -3.93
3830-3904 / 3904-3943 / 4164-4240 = 3.70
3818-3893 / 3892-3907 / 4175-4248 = -1.48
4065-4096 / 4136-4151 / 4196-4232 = 0.33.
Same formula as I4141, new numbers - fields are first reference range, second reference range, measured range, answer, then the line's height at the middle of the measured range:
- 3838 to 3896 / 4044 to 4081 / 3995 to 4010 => -1.5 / 16.7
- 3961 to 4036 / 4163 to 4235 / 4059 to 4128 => -4.0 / 17.6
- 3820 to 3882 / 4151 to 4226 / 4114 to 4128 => -1.8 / 17.1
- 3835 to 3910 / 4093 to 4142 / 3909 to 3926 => -1.2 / 13.2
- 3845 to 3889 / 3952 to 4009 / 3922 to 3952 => 6.6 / 13.7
